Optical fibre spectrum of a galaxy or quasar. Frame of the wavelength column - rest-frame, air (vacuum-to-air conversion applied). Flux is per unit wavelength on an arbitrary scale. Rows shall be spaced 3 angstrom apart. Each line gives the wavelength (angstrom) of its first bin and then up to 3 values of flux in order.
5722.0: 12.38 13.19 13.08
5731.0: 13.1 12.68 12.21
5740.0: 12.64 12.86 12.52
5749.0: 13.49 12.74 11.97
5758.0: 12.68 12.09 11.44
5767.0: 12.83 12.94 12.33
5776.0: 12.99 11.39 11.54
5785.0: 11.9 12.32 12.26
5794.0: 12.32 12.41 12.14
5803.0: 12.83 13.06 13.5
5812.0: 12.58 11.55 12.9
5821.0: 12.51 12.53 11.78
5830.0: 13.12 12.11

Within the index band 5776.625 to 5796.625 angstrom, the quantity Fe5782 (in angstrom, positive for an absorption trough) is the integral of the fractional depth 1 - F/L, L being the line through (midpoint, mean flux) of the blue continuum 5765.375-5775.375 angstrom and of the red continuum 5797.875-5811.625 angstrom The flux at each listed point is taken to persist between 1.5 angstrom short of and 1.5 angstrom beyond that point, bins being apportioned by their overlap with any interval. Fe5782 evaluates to 1.17 angstrom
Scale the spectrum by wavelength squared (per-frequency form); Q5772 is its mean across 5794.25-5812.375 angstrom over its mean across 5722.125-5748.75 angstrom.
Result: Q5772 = 1.02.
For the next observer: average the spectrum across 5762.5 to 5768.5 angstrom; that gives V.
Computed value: 12.1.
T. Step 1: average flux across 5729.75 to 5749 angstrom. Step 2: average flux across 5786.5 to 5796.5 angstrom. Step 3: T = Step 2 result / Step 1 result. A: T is 1.0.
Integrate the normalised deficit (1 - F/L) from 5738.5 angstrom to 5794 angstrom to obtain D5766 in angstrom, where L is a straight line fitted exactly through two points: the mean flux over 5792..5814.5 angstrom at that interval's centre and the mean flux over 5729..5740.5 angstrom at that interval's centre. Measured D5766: 1.20 angstrom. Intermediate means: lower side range 12.7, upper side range 12.6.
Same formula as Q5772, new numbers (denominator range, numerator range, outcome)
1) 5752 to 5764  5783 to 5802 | 1.01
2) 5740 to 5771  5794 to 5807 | 1.02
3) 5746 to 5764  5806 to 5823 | 1.03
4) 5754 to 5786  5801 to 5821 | 1.06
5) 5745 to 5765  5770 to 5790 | 0.98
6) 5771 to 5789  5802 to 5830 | 1.06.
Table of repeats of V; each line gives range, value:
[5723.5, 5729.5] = 13.1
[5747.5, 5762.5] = 12.6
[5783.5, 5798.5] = 12.2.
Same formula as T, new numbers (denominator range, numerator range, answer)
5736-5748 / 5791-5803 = 0.98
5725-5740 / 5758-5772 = 0.97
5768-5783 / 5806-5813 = 1.06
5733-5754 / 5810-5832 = 0.98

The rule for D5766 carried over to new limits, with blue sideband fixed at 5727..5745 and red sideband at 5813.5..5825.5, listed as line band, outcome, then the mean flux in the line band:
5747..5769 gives 0.30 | 12.5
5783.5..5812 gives -0.14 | 12.5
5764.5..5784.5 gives 0.48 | 12.3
